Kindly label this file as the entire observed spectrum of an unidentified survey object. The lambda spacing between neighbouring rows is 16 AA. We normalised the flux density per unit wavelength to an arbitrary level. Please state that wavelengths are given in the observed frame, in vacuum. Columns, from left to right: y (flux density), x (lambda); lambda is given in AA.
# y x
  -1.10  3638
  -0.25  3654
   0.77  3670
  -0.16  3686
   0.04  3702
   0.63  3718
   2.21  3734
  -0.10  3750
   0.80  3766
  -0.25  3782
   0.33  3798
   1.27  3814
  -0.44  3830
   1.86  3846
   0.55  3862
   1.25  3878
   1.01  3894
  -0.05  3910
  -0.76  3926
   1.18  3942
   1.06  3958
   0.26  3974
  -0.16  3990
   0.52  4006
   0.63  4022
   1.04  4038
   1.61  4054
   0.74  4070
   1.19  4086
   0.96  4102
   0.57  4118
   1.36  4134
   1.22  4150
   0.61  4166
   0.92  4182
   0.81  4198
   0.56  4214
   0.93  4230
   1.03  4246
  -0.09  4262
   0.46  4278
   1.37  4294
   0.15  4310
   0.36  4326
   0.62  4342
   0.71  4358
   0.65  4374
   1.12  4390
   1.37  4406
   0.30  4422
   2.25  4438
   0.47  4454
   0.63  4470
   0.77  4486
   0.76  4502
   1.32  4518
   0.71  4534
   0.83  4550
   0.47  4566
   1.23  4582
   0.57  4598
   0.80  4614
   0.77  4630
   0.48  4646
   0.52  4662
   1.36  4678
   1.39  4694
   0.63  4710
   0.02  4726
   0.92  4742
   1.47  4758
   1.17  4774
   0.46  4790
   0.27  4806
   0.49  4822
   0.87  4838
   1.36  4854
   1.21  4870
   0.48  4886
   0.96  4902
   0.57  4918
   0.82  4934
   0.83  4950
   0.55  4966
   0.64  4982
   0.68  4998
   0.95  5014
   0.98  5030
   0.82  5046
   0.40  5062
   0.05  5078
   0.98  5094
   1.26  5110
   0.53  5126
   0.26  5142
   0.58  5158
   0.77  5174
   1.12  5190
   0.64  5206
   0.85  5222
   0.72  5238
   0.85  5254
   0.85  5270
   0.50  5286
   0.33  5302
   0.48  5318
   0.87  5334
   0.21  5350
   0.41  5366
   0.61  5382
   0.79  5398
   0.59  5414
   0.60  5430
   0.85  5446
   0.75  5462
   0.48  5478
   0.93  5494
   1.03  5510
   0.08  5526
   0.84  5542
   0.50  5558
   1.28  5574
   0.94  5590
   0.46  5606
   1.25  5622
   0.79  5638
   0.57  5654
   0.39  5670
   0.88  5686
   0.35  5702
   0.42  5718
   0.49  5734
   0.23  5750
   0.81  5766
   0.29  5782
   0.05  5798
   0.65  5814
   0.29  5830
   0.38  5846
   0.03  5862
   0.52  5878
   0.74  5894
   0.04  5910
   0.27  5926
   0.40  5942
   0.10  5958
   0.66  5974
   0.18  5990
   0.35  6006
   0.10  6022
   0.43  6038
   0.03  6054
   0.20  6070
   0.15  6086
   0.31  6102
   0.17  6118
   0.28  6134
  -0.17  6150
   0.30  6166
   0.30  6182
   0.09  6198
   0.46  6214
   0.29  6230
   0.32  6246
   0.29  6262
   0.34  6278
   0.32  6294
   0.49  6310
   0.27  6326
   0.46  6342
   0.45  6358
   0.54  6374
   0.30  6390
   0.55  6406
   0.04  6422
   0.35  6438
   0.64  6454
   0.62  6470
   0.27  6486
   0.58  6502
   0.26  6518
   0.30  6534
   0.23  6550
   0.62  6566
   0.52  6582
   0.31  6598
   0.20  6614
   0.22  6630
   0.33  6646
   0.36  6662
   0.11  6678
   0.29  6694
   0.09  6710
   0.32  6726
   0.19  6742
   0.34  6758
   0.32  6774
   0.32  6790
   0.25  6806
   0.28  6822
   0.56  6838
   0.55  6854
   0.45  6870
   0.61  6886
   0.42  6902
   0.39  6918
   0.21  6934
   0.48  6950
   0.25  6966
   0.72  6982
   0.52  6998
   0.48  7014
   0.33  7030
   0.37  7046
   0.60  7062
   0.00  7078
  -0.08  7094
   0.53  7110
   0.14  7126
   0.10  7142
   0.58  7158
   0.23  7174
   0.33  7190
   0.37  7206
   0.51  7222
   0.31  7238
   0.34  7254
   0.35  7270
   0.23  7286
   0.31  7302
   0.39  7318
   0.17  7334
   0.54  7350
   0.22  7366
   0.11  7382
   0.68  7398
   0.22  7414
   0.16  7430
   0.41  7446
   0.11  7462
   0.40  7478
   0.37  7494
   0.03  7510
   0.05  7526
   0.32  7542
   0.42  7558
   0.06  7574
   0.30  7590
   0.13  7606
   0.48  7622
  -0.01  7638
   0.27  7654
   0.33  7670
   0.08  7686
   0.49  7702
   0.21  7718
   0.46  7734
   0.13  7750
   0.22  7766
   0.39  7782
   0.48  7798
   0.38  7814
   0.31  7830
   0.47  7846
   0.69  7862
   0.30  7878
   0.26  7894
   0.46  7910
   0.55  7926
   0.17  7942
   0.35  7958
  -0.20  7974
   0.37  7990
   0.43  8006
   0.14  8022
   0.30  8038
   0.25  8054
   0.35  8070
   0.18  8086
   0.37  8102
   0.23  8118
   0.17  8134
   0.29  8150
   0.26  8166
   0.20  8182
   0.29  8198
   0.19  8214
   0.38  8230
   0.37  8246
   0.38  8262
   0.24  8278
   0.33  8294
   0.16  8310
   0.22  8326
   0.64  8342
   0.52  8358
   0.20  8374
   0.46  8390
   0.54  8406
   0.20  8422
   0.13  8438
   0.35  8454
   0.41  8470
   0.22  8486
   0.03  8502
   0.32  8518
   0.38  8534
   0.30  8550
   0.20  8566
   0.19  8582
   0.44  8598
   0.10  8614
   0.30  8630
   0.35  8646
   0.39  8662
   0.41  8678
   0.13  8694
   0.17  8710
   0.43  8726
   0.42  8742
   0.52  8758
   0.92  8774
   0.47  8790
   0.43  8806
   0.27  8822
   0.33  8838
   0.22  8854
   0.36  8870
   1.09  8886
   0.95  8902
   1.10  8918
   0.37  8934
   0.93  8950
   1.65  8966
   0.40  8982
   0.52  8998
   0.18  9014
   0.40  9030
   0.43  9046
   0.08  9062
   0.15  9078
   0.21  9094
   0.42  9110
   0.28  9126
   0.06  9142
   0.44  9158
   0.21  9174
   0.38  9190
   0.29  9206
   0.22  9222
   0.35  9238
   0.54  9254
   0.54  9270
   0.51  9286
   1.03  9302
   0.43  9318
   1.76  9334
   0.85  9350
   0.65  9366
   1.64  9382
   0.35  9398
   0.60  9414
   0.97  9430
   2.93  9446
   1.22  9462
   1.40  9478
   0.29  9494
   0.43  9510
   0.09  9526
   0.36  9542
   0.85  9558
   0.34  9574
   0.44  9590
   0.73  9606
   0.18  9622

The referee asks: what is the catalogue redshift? 1.40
